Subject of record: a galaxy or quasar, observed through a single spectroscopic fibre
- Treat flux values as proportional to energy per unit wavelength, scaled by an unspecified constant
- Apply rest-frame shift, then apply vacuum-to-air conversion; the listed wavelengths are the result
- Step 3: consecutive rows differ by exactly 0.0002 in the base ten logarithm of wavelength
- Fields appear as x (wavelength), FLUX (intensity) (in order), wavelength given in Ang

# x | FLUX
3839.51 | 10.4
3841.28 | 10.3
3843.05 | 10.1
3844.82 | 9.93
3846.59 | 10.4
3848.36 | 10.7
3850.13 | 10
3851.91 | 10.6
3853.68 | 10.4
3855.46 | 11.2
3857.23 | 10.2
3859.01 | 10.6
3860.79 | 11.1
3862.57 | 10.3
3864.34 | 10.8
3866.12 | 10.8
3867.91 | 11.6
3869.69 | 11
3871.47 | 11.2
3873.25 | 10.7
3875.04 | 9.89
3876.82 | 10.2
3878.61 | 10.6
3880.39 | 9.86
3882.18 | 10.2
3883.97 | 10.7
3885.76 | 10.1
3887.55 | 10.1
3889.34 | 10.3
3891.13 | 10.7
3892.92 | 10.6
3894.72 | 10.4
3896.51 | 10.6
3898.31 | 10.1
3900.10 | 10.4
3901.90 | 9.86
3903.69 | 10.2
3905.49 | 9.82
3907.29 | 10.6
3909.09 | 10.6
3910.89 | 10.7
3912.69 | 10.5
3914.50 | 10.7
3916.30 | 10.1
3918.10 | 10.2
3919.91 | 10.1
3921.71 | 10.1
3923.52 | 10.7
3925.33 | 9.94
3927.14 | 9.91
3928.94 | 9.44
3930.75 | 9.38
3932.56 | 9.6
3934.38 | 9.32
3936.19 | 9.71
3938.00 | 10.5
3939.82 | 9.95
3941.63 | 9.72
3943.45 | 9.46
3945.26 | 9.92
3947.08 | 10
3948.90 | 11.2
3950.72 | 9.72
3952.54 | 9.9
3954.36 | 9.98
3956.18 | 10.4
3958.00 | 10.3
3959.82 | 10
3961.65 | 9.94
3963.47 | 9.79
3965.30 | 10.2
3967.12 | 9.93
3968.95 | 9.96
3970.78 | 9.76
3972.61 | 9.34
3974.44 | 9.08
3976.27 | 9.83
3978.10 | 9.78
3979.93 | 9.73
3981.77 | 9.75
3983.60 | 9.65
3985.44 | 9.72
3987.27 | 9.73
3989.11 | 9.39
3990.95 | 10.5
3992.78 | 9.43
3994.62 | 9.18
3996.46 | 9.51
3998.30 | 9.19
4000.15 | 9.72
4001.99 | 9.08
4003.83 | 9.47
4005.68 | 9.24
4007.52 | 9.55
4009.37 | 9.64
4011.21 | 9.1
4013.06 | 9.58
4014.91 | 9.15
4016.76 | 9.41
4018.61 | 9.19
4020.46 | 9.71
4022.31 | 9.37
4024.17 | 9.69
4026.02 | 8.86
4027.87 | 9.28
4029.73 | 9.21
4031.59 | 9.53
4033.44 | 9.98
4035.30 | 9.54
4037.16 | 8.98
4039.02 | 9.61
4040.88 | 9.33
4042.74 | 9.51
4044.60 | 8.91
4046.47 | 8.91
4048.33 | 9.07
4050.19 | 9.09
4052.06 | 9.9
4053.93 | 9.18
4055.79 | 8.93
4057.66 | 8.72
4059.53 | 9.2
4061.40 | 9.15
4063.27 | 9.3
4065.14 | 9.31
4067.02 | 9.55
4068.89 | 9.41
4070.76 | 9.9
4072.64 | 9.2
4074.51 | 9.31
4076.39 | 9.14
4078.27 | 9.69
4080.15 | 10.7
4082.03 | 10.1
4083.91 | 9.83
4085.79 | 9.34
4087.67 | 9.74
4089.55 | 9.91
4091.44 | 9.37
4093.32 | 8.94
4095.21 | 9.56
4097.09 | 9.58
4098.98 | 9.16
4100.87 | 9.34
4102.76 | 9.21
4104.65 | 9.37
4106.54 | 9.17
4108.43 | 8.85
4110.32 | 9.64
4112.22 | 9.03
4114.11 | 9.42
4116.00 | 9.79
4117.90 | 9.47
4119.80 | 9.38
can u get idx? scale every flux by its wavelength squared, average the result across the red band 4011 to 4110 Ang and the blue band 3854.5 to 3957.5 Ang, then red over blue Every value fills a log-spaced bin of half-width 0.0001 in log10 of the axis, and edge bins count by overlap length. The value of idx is 0.99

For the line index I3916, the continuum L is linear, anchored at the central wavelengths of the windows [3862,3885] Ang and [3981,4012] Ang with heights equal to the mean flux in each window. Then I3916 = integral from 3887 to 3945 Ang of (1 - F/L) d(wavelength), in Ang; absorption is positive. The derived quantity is 0.6 Ang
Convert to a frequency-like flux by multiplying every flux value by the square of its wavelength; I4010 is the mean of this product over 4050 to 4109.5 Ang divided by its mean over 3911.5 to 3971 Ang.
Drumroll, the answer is 1.01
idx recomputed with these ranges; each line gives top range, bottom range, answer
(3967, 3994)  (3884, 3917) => 0.97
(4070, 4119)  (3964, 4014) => 1.04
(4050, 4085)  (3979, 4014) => 1.03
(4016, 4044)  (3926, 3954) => 1.00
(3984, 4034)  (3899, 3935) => 0.98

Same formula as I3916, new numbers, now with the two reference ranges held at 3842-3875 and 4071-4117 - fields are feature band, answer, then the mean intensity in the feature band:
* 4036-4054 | 0.9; 9.25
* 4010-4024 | 0.7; 9.38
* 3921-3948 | 1.1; 9.84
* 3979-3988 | 0.3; 9.72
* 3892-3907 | 0.2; 10.3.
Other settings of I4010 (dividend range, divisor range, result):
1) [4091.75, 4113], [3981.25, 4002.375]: 1.02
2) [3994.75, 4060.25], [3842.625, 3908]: 0.96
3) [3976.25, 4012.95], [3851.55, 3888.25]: 0.96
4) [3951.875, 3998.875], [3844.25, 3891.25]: 0.98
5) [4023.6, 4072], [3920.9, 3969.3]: 0.98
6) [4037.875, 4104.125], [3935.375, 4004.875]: 1.01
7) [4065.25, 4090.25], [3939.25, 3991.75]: 1.03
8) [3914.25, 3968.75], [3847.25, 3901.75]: 0.98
